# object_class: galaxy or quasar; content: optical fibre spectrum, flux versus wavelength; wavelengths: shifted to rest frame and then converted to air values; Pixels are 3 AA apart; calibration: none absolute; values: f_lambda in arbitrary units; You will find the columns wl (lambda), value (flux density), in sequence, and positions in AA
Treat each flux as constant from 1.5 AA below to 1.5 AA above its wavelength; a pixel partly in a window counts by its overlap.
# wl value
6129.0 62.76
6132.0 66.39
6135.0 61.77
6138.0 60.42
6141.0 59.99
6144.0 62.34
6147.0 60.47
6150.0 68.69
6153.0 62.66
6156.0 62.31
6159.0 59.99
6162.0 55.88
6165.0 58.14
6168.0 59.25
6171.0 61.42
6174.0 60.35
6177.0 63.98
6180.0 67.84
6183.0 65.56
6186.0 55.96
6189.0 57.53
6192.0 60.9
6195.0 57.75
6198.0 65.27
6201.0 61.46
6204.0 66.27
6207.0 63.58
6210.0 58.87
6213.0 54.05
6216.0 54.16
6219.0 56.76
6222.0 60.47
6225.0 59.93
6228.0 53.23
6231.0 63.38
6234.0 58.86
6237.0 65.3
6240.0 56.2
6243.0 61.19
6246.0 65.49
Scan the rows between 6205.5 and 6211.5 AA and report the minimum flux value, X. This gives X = 58.87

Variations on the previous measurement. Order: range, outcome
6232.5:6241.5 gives 56.2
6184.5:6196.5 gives 55.96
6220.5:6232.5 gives 53.23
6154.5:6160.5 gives 59.99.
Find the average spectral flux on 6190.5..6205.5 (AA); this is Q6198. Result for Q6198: 62.3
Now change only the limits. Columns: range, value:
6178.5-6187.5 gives 63.1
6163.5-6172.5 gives 59.6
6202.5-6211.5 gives 62.9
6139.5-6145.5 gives 61.2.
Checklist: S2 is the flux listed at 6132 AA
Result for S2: 66.39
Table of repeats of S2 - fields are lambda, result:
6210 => 58.87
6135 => 61.77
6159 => 59.99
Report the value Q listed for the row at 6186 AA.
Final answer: 55.96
